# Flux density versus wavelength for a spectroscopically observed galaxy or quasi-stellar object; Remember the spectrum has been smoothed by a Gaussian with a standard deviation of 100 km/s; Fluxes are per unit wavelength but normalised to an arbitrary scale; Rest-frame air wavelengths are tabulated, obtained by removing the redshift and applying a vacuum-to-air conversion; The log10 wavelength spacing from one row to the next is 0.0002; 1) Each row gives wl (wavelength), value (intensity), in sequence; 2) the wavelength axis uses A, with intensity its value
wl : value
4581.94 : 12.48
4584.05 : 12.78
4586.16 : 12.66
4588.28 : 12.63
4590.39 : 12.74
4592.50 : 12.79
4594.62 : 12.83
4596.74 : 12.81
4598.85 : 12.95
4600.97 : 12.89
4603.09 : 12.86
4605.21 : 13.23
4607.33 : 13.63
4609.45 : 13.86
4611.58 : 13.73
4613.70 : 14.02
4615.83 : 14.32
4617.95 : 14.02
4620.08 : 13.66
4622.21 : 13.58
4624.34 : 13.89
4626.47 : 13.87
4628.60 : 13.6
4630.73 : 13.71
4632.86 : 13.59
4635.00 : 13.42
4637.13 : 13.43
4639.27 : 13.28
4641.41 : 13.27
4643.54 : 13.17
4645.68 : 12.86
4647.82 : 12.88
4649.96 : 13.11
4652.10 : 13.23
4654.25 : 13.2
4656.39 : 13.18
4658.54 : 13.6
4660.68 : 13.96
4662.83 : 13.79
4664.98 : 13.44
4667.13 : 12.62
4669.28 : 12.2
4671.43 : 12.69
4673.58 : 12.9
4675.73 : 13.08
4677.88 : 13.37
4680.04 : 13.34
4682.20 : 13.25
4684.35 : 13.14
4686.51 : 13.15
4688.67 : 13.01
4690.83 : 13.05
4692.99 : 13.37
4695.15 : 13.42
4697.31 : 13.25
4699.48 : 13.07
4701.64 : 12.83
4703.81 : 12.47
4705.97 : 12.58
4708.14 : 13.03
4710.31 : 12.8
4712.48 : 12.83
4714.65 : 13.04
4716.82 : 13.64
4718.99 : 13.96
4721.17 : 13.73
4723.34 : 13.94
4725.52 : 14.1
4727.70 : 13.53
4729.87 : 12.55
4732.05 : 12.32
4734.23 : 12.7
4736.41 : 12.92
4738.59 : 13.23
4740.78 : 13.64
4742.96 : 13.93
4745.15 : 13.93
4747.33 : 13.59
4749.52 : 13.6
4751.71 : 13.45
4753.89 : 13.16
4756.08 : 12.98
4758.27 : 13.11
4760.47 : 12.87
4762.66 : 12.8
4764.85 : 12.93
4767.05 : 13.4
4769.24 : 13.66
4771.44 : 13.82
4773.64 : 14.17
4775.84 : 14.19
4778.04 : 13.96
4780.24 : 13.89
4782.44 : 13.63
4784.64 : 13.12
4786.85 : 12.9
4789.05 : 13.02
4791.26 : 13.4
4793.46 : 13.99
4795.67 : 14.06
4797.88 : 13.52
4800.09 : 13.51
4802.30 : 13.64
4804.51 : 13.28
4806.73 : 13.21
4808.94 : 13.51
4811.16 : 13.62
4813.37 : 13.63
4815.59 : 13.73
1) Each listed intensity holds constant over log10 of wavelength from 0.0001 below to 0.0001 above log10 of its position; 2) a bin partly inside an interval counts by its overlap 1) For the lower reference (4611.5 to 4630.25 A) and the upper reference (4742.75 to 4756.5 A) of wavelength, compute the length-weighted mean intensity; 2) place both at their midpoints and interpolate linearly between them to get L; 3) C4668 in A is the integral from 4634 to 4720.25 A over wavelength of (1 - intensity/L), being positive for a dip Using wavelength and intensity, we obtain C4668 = 3.5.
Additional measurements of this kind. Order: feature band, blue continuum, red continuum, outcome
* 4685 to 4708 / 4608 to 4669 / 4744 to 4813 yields 0.8 A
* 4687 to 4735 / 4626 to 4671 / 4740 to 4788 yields 0.9 A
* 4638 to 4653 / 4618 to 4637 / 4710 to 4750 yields 0.6 A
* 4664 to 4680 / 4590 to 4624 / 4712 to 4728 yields 0.7 A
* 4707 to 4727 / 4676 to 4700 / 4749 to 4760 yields -0.4 A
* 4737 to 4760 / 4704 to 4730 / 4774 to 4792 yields 0.0 A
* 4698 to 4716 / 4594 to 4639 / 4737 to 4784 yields 0.9 A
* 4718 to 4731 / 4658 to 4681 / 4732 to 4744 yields -0.4 A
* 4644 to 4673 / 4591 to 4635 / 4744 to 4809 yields 0.8 A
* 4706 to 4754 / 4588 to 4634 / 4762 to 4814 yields 0.6 A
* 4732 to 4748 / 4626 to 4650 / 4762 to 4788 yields 0.2 A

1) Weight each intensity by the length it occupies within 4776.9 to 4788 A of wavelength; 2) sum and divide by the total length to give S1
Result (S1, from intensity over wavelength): 13.5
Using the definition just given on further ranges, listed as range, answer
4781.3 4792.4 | 13.2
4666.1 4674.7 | 12.6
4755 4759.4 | 13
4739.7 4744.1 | 13.8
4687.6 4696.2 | 13.2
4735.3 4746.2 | 13.5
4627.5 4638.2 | 13.6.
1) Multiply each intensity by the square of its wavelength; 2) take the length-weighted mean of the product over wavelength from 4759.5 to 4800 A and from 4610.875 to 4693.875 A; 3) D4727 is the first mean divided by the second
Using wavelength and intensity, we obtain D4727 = 1.07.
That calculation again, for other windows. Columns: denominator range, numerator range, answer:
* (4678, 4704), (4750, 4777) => 1.05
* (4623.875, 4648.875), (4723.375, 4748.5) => 1.04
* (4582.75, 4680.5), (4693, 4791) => 1.05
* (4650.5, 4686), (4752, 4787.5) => 1.06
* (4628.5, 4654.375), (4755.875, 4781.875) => 1.07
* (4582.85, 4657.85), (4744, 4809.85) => 1.08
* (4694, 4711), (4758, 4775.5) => 1.06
